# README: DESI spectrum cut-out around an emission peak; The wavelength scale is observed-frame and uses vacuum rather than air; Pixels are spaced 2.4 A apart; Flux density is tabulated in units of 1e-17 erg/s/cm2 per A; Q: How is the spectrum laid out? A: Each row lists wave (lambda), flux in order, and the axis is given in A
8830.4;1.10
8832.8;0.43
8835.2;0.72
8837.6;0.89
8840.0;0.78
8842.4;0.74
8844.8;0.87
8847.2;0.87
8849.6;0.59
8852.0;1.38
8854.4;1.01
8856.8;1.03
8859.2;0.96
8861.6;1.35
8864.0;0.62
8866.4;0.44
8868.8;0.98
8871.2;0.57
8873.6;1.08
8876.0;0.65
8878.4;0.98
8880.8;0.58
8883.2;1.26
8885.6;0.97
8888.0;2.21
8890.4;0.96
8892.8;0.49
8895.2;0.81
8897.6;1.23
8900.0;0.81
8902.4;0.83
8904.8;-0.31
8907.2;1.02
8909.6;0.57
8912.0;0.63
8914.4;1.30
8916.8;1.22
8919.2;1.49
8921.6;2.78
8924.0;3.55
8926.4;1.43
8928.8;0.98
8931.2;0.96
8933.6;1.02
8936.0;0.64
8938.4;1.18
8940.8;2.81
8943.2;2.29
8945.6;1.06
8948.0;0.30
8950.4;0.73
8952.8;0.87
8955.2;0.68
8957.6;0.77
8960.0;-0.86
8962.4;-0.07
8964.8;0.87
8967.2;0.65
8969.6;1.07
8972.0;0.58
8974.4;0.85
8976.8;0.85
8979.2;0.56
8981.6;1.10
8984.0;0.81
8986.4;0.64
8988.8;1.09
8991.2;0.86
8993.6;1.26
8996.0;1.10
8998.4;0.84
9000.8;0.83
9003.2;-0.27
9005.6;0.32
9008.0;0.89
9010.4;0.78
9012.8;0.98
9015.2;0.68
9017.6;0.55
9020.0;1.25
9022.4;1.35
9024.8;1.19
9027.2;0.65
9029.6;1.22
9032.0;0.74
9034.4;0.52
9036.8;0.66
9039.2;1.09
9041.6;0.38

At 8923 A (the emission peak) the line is [S II] 6716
